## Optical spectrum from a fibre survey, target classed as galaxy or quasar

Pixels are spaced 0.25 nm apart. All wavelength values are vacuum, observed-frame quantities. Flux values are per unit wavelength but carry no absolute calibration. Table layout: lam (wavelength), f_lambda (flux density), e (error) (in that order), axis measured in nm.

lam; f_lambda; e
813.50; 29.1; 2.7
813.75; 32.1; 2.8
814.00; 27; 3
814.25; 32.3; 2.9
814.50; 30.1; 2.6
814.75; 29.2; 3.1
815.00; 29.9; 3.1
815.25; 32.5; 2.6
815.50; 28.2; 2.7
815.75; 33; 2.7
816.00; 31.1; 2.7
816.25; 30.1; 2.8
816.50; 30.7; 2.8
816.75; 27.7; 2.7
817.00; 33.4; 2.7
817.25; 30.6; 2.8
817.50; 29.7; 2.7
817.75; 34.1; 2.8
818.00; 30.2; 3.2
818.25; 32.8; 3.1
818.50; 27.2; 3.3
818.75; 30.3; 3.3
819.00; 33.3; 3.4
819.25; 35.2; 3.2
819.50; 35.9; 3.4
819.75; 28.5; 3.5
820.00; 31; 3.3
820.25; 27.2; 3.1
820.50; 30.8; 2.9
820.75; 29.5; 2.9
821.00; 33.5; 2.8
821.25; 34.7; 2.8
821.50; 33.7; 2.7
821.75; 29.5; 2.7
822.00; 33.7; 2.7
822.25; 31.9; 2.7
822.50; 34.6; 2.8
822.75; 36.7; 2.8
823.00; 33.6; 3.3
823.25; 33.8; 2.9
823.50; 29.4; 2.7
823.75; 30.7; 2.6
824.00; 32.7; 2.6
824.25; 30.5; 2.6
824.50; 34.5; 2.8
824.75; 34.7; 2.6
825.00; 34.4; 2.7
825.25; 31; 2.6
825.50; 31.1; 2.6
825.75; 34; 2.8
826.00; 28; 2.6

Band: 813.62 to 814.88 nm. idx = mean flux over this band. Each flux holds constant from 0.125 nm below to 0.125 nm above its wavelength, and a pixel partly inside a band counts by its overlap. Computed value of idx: 30.1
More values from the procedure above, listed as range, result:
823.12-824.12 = 31.7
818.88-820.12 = 32.8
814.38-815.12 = 29.7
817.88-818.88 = 30.1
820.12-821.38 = 31.1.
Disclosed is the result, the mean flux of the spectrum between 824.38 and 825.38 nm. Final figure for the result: 33.6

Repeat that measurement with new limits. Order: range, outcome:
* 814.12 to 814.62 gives 31.2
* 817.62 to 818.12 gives 32.1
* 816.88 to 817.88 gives 31.9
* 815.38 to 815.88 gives 30.6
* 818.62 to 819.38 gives 32.9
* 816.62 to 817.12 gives 30.5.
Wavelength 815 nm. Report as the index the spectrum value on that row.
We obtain 29.9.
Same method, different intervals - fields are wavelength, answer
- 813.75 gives 32.1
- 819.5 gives 35.9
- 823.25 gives 33.8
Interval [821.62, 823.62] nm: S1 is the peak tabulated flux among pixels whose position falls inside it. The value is 36.7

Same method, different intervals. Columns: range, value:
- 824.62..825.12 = 34.7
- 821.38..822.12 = 33.7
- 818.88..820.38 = 35.9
